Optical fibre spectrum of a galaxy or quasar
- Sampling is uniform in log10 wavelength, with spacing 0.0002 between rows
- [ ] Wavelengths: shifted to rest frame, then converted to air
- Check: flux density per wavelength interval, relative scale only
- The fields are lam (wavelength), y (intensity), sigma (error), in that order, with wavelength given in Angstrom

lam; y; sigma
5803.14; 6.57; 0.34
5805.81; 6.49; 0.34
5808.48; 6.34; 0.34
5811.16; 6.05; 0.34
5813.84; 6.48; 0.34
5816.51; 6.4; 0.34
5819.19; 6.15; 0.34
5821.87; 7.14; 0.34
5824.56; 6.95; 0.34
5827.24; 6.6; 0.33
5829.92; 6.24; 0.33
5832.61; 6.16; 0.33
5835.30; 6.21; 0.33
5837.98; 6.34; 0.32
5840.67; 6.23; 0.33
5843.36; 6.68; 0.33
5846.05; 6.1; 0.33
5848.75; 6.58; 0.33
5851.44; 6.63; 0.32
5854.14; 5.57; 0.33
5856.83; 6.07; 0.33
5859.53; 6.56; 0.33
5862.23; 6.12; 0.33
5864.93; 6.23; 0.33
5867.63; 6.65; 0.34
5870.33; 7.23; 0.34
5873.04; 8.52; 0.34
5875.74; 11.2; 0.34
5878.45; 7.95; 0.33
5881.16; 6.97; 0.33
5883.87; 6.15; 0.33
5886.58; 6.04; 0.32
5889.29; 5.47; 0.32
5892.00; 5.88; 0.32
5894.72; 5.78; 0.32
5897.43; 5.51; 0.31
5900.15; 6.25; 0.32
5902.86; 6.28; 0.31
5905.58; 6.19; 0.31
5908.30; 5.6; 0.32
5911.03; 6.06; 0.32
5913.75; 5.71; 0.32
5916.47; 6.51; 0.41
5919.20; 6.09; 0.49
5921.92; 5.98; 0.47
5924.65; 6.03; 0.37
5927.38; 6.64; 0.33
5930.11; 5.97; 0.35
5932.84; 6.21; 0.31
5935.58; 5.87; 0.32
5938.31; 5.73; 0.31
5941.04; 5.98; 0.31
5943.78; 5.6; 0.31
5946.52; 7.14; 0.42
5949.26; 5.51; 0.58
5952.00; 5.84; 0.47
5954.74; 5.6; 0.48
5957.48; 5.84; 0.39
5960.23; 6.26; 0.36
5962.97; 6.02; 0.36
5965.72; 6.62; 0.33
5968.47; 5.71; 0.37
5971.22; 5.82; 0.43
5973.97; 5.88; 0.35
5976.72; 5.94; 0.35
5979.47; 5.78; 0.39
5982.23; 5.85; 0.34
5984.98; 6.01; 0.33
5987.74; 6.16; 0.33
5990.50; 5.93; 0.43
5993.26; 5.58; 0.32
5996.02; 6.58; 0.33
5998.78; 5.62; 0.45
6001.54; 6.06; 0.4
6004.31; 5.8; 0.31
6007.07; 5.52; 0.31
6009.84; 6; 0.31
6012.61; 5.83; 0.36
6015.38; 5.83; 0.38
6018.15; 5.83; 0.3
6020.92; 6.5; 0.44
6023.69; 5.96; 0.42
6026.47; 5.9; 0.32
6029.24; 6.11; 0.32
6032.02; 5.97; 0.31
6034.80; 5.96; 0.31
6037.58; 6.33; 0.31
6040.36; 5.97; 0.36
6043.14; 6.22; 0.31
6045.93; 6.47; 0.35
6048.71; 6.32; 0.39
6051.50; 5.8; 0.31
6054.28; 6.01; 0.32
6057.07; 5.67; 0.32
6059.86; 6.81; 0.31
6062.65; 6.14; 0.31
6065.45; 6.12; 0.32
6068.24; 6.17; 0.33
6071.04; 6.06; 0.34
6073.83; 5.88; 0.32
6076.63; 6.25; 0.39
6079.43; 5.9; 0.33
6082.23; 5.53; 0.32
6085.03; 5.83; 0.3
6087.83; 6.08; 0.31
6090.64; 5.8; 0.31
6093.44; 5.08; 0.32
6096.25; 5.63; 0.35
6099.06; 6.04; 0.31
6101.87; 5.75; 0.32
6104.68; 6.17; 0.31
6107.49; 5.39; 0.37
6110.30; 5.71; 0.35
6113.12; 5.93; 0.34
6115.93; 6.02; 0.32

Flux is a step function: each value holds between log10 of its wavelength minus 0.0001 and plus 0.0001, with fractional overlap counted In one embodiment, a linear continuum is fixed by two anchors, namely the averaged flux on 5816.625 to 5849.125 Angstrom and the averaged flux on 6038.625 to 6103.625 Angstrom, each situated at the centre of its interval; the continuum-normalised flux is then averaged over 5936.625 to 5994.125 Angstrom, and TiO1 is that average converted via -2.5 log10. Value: 0.043 mag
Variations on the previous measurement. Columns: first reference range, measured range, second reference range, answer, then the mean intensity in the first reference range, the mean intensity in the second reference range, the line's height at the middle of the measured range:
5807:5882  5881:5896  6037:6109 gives 0.11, 6.73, 5.97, 6.58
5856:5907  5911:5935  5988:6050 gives 0.06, 6.69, 6.02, 6.49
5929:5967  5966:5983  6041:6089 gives 0.03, 6.01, 6.07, 6.03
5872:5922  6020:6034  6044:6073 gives 0.03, 6.53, 6.15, 6.23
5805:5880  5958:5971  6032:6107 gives 0.04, 6.71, 5.99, 6.33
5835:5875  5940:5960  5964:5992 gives 0.03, 6.6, 5.97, 6.11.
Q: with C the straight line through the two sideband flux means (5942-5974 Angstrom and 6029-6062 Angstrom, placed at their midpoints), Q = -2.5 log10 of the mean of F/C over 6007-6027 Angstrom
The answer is 0.03 mag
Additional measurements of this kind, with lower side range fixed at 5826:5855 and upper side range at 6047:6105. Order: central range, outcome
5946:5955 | 0.03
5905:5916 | 0.05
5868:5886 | -0.24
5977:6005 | 0.03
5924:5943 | 0.02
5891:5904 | 0.05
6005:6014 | 0.05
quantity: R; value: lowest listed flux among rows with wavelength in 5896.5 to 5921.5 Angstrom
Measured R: 5.51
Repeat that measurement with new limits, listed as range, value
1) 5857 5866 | 6.12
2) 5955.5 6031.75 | 5.52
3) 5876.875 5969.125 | 5.47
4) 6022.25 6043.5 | 5.9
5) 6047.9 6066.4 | 5.67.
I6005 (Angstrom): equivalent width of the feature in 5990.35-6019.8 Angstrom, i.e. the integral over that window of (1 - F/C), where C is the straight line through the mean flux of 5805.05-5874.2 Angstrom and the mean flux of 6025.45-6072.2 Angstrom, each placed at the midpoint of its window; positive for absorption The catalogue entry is 1.5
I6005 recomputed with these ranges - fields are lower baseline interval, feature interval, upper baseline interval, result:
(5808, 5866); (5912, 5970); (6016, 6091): 1.6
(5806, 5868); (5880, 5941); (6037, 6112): 2.0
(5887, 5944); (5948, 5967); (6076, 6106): -0.1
